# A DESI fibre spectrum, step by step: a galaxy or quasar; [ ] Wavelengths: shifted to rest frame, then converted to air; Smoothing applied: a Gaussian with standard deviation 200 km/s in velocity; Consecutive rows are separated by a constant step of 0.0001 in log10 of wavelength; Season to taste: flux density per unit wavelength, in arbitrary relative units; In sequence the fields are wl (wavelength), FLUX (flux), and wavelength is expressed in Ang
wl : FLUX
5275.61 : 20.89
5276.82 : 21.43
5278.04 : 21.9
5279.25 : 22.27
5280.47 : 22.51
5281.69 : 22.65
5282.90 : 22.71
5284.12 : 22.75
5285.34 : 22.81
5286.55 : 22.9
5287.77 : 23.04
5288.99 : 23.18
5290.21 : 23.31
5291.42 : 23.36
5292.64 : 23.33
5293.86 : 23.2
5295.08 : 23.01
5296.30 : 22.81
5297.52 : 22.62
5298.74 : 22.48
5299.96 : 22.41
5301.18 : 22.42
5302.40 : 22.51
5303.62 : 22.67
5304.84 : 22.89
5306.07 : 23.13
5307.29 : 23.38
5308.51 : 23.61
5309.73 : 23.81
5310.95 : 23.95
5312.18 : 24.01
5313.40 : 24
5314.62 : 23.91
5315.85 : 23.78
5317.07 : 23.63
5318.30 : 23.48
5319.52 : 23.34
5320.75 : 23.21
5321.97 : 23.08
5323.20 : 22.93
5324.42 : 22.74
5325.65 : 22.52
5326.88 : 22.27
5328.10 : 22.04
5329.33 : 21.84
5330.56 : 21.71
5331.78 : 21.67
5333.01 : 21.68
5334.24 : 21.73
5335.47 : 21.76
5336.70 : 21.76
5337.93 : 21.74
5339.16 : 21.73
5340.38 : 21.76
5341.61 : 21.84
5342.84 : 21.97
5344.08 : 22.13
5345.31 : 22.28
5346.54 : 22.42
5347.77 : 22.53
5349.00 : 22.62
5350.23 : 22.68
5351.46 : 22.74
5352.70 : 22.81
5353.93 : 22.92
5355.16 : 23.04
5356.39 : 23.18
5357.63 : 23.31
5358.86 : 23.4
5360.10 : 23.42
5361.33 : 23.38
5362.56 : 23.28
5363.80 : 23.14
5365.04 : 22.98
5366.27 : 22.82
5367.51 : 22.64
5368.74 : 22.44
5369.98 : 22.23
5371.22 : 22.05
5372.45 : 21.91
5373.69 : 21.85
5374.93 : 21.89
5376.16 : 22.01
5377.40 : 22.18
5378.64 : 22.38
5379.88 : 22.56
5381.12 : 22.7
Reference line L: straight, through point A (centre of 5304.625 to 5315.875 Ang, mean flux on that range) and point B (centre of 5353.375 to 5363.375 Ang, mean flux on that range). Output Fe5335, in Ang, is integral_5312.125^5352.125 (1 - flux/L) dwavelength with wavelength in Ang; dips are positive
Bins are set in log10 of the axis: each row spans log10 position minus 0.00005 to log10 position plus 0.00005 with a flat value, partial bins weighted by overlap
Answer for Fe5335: 1.6 Ang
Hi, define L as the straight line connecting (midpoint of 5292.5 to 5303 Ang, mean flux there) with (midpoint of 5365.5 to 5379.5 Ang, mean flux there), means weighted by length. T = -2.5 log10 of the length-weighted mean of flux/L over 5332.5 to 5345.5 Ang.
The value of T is 0.03 mag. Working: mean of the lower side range 22.7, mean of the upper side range 22.2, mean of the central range 21.8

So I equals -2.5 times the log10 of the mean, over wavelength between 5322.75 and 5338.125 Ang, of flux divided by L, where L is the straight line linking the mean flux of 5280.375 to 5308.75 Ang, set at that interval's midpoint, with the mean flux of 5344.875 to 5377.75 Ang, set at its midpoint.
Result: 0.04 mag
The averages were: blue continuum 22.9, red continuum 22.7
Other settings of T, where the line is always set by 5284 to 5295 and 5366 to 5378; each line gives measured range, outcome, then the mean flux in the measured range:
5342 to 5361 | -0.02 mag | 22.8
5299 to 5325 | -0.02 mag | 23.3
